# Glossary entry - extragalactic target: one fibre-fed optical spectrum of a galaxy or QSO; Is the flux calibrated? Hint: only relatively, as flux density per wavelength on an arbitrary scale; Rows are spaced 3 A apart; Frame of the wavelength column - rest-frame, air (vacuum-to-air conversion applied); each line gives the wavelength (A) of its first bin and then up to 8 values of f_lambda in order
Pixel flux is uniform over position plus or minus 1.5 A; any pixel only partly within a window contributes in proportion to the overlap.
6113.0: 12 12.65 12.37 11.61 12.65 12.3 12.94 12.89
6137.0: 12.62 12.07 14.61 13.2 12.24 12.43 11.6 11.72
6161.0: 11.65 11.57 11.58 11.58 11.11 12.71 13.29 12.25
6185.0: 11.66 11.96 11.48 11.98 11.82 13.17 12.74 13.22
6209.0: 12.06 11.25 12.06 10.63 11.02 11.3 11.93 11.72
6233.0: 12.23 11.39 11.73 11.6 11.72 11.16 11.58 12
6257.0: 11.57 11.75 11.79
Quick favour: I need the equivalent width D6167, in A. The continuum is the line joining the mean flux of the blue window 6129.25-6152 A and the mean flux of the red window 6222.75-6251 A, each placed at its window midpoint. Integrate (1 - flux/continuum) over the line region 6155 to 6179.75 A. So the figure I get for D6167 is 1.4 A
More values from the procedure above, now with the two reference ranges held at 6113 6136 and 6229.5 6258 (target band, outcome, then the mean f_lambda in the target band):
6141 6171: 0.1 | 12.2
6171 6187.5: -0.1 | 12.2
